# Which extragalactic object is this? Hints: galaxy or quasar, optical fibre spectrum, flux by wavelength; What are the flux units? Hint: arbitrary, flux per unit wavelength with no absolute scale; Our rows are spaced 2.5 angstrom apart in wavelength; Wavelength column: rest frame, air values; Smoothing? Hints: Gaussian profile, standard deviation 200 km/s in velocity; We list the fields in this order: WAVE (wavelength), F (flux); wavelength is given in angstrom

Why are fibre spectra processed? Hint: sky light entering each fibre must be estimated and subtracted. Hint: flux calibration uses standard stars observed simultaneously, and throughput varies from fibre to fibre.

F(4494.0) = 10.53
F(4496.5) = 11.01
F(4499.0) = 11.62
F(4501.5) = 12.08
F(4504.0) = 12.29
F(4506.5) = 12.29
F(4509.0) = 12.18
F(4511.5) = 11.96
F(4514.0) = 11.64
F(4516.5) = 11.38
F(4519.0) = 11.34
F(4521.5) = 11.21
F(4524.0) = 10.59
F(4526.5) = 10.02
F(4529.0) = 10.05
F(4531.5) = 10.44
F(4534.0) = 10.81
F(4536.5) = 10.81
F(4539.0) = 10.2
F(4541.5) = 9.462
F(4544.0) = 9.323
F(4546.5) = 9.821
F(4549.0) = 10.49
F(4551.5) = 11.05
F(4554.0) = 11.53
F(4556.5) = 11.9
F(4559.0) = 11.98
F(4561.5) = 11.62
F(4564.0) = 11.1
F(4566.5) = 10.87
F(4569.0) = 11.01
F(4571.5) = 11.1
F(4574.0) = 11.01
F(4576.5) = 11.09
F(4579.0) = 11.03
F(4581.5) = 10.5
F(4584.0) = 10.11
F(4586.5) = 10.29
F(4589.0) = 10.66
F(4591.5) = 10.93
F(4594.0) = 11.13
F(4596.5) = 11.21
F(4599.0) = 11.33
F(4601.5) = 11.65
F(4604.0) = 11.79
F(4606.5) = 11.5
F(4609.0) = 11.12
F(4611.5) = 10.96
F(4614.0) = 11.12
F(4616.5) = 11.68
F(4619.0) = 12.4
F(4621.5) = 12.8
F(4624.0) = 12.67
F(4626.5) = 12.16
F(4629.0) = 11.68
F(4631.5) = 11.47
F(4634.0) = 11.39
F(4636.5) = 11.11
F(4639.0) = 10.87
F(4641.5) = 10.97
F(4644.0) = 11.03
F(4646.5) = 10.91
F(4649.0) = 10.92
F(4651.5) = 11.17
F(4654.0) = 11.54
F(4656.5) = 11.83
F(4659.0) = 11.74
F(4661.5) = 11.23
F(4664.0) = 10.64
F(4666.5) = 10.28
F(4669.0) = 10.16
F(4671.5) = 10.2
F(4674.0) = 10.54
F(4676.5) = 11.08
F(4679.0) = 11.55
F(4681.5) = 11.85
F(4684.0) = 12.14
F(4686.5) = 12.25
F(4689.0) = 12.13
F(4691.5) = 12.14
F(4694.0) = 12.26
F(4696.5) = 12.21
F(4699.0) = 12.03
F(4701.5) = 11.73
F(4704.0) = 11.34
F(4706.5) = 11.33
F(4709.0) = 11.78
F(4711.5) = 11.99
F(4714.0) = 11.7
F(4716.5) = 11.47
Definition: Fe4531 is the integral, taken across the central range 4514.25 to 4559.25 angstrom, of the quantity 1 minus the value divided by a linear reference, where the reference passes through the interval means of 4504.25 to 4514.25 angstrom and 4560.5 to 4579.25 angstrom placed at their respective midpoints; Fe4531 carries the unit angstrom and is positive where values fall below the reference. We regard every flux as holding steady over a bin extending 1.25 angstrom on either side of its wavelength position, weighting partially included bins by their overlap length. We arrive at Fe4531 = 3.7 angstrom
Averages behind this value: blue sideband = 12.1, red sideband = 11.1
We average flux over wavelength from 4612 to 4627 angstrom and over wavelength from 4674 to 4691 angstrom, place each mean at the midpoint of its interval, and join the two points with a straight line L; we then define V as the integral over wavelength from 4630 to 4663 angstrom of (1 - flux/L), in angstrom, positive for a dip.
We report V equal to 1.9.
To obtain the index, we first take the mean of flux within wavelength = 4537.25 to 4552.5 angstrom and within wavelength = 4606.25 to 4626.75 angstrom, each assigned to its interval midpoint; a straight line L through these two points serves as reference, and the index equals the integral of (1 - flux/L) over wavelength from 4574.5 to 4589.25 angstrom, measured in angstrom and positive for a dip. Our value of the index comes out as 0.46 angstrom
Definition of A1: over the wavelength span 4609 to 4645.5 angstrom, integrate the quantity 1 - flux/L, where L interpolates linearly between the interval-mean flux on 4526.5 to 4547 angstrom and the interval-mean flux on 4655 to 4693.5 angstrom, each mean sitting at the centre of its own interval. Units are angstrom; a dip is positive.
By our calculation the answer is -2.2 angstrom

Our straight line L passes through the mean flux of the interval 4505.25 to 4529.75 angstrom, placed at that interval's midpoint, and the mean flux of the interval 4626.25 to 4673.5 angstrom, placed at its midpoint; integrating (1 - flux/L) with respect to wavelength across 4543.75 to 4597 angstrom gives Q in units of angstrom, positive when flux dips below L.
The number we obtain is 1.4 angstrom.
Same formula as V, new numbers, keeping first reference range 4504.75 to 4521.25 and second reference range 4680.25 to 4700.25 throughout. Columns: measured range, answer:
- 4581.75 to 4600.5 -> 1.8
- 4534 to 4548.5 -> 2.2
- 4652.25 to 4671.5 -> 1.7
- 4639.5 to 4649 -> 0.9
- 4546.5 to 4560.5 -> 0.7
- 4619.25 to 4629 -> -0.3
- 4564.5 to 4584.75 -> 1.8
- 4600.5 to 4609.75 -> 0.3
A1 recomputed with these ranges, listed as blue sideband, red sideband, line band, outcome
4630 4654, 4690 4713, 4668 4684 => 0.76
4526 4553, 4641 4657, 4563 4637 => -3.69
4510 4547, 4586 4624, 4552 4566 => -0.77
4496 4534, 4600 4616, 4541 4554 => 1.30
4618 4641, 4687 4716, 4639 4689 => 2.80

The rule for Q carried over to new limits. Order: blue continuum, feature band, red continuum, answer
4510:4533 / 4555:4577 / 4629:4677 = -0.6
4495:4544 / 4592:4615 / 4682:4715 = 0.3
